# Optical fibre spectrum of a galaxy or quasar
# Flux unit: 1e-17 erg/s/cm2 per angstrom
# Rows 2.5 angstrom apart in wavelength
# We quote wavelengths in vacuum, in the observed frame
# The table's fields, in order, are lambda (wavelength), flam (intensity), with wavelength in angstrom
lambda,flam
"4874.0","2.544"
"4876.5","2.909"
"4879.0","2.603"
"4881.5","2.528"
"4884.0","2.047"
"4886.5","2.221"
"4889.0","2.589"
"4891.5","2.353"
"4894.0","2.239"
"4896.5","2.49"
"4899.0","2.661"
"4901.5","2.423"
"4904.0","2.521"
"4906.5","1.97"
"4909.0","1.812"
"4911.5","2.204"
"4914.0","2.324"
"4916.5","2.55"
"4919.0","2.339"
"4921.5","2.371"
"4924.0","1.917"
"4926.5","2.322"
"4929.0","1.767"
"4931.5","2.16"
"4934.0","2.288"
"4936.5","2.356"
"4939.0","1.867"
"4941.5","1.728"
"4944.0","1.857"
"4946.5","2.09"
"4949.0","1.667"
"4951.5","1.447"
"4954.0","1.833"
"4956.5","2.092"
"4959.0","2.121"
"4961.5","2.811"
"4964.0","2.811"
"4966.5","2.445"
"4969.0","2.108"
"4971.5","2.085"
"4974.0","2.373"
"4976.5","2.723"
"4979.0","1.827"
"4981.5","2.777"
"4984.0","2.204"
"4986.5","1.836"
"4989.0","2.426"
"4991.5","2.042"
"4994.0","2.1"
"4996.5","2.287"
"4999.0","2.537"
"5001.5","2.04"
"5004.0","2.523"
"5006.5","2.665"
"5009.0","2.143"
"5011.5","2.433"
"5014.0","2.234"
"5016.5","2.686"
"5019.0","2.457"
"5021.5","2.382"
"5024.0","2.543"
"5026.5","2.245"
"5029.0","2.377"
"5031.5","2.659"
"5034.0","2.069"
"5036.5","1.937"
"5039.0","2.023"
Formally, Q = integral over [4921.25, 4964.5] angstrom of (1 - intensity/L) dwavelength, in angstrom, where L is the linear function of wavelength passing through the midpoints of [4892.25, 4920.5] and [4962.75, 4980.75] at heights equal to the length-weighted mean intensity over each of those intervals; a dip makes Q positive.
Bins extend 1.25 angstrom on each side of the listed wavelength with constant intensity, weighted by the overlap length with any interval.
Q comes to 5.07 angstrom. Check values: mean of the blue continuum 2.32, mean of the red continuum 2.35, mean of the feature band 2.06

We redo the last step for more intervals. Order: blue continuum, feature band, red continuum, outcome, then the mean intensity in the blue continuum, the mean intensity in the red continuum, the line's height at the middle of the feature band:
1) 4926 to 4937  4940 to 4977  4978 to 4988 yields 0.6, 2.16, 2.18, 2.17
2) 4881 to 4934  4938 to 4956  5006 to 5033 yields 4.1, 2.27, 2.43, 2.33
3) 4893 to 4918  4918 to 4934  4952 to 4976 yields 1.1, 2.32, 2.28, 2.31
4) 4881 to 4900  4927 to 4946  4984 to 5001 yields 2.3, 2.38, 2.2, 2.3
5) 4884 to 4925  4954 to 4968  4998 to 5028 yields -0.2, 2.31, 2.41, 2.36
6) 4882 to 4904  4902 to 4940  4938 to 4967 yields 0.7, 2.39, 2.06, 2.23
